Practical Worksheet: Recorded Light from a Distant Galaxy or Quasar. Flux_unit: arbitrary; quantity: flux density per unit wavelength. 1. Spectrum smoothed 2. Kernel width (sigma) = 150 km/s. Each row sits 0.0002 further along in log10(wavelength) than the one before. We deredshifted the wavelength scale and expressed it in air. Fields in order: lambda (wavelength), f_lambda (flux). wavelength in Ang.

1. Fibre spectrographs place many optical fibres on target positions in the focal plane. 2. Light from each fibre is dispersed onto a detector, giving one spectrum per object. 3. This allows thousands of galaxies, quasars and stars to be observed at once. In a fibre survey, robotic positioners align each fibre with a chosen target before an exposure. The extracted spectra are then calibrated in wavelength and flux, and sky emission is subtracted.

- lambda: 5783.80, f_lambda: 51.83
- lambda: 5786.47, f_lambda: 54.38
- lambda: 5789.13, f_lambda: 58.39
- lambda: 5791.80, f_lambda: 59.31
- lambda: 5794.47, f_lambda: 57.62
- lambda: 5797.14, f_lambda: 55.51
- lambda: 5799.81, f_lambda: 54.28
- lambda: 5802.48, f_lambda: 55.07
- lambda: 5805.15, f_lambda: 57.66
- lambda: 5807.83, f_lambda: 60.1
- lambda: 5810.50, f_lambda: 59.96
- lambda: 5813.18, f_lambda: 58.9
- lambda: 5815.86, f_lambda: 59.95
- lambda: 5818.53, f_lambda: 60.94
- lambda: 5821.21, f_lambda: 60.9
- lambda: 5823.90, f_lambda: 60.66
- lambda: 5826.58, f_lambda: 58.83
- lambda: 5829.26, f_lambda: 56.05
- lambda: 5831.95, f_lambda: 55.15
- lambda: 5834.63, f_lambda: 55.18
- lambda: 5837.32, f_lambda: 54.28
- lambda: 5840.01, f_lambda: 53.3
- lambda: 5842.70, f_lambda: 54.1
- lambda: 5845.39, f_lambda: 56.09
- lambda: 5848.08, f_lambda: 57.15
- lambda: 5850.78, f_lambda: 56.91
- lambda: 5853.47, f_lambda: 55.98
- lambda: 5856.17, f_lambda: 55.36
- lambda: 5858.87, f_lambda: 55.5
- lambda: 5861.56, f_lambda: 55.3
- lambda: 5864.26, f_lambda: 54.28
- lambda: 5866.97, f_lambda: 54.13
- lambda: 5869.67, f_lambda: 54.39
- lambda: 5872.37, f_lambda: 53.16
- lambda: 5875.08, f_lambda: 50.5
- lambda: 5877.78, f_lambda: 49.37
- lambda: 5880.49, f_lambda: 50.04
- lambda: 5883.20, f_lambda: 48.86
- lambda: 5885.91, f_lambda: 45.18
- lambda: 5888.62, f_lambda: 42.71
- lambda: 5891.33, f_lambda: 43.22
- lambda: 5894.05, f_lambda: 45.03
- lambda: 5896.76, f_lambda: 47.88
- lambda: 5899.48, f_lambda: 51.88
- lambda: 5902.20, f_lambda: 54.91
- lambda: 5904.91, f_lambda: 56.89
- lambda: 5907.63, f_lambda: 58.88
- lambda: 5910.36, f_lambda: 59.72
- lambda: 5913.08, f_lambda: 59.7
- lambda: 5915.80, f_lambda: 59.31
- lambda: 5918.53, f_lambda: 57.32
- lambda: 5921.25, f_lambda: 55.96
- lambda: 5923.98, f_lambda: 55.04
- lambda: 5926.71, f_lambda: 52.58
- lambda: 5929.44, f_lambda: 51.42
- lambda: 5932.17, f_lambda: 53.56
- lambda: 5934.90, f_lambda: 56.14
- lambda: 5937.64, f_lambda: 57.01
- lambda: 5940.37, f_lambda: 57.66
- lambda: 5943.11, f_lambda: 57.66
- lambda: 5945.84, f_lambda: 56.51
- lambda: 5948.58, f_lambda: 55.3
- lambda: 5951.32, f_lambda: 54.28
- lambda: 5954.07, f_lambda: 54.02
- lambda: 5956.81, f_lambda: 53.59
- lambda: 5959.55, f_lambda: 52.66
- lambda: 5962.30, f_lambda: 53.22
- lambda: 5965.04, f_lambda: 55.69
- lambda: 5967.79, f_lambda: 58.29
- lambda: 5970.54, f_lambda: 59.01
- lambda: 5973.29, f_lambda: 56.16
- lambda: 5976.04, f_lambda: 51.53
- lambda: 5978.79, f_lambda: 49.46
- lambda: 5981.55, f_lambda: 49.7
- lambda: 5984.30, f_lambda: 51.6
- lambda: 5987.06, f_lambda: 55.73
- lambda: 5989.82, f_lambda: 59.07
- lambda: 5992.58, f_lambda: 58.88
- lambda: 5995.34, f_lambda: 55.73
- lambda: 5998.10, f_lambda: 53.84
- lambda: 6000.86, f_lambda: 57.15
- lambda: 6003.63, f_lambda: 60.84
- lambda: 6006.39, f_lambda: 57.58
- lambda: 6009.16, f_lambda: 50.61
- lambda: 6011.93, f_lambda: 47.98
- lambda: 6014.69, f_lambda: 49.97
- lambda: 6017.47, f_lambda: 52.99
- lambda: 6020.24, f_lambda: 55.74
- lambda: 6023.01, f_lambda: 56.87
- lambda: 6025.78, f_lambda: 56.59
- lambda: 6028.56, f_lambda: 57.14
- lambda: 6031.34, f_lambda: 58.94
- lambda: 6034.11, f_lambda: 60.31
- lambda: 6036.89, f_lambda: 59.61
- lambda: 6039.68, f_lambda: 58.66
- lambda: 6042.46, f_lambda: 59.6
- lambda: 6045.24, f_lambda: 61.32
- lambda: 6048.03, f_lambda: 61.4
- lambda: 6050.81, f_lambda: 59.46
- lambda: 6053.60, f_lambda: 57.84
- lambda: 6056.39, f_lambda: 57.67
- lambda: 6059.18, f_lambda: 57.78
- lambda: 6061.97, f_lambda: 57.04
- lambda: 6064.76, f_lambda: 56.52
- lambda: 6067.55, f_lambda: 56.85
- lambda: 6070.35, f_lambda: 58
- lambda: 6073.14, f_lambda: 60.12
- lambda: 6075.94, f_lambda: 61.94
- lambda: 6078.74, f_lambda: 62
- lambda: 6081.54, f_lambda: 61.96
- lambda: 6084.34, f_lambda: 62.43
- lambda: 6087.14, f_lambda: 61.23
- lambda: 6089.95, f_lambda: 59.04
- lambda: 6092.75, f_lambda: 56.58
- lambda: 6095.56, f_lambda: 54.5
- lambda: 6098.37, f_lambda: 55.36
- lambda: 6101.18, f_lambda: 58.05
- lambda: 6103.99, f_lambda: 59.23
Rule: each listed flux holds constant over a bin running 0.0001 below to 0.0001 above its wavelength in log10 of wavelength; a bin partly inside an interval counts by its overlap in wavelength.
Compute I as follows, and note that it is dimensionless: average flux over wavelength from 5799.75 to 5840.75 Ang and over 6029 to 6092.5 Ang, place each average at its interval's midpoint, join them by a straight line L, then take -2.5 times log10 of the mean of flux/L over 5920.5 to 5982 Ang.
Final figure 0.08 mag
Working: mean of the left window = 57.7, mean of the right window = 59.4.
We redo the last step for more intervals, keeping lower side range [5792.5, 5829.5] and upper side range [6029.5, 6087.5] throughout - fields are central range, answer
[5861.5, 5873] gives 0.09 mag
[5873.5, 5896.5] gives 0.24 mag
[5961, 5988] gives 0.10 mag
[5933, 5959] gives 0.06 mag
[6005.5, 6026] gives 0.12 mag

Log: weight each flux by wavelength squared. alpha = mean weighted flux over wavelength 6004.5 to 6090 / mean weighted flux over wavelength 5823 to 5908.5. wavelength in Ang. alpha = 1.16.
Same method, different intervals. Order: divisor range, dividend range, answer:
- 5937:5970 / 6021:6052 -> 1.09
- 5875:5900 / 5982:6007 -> 1.24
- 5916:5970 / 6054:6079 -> 1.10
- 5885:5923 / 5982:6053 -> 1.11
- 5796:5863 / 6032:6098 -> 1.12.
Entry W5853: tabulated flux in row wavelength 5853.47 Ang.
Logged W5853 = 55.98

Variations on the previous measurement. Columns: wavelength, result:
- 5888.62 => 42.71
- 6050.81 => 59.46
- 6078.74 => 62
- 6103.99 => 59.23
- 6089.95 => 59.04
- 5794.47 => 57.62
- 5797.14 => 55.51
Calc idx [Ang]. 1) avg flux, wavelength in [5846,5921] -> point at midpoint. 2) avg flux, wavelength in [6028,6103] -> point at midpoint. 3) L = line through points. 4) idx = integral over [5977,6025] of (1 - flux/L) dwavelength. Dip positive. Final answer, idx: 2.16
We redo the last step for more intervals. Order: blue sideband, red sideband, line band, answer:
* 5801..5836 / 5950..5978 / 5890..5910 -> 1.6 Ang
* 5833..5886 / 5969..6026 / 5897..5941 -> -1.5 Ang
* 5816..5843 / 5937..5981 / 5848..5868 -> 0.4 Ang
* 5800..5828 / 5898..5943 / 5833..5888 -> 4.3 Ang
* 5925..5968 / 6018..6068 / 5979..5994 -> 0.5 Ang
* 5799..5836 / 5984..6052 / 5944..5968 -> 1.0 Ang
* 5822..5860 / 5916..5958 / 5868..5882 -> 1.1 Ang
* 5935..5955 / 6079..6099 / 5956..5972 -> 0.3 Ang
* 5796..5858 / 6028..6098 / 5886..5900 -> 2.9 Ang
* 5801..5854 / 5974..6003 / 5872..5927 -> 3.7 Ang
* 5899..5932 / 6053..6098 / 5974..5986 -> 1.3 Ang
